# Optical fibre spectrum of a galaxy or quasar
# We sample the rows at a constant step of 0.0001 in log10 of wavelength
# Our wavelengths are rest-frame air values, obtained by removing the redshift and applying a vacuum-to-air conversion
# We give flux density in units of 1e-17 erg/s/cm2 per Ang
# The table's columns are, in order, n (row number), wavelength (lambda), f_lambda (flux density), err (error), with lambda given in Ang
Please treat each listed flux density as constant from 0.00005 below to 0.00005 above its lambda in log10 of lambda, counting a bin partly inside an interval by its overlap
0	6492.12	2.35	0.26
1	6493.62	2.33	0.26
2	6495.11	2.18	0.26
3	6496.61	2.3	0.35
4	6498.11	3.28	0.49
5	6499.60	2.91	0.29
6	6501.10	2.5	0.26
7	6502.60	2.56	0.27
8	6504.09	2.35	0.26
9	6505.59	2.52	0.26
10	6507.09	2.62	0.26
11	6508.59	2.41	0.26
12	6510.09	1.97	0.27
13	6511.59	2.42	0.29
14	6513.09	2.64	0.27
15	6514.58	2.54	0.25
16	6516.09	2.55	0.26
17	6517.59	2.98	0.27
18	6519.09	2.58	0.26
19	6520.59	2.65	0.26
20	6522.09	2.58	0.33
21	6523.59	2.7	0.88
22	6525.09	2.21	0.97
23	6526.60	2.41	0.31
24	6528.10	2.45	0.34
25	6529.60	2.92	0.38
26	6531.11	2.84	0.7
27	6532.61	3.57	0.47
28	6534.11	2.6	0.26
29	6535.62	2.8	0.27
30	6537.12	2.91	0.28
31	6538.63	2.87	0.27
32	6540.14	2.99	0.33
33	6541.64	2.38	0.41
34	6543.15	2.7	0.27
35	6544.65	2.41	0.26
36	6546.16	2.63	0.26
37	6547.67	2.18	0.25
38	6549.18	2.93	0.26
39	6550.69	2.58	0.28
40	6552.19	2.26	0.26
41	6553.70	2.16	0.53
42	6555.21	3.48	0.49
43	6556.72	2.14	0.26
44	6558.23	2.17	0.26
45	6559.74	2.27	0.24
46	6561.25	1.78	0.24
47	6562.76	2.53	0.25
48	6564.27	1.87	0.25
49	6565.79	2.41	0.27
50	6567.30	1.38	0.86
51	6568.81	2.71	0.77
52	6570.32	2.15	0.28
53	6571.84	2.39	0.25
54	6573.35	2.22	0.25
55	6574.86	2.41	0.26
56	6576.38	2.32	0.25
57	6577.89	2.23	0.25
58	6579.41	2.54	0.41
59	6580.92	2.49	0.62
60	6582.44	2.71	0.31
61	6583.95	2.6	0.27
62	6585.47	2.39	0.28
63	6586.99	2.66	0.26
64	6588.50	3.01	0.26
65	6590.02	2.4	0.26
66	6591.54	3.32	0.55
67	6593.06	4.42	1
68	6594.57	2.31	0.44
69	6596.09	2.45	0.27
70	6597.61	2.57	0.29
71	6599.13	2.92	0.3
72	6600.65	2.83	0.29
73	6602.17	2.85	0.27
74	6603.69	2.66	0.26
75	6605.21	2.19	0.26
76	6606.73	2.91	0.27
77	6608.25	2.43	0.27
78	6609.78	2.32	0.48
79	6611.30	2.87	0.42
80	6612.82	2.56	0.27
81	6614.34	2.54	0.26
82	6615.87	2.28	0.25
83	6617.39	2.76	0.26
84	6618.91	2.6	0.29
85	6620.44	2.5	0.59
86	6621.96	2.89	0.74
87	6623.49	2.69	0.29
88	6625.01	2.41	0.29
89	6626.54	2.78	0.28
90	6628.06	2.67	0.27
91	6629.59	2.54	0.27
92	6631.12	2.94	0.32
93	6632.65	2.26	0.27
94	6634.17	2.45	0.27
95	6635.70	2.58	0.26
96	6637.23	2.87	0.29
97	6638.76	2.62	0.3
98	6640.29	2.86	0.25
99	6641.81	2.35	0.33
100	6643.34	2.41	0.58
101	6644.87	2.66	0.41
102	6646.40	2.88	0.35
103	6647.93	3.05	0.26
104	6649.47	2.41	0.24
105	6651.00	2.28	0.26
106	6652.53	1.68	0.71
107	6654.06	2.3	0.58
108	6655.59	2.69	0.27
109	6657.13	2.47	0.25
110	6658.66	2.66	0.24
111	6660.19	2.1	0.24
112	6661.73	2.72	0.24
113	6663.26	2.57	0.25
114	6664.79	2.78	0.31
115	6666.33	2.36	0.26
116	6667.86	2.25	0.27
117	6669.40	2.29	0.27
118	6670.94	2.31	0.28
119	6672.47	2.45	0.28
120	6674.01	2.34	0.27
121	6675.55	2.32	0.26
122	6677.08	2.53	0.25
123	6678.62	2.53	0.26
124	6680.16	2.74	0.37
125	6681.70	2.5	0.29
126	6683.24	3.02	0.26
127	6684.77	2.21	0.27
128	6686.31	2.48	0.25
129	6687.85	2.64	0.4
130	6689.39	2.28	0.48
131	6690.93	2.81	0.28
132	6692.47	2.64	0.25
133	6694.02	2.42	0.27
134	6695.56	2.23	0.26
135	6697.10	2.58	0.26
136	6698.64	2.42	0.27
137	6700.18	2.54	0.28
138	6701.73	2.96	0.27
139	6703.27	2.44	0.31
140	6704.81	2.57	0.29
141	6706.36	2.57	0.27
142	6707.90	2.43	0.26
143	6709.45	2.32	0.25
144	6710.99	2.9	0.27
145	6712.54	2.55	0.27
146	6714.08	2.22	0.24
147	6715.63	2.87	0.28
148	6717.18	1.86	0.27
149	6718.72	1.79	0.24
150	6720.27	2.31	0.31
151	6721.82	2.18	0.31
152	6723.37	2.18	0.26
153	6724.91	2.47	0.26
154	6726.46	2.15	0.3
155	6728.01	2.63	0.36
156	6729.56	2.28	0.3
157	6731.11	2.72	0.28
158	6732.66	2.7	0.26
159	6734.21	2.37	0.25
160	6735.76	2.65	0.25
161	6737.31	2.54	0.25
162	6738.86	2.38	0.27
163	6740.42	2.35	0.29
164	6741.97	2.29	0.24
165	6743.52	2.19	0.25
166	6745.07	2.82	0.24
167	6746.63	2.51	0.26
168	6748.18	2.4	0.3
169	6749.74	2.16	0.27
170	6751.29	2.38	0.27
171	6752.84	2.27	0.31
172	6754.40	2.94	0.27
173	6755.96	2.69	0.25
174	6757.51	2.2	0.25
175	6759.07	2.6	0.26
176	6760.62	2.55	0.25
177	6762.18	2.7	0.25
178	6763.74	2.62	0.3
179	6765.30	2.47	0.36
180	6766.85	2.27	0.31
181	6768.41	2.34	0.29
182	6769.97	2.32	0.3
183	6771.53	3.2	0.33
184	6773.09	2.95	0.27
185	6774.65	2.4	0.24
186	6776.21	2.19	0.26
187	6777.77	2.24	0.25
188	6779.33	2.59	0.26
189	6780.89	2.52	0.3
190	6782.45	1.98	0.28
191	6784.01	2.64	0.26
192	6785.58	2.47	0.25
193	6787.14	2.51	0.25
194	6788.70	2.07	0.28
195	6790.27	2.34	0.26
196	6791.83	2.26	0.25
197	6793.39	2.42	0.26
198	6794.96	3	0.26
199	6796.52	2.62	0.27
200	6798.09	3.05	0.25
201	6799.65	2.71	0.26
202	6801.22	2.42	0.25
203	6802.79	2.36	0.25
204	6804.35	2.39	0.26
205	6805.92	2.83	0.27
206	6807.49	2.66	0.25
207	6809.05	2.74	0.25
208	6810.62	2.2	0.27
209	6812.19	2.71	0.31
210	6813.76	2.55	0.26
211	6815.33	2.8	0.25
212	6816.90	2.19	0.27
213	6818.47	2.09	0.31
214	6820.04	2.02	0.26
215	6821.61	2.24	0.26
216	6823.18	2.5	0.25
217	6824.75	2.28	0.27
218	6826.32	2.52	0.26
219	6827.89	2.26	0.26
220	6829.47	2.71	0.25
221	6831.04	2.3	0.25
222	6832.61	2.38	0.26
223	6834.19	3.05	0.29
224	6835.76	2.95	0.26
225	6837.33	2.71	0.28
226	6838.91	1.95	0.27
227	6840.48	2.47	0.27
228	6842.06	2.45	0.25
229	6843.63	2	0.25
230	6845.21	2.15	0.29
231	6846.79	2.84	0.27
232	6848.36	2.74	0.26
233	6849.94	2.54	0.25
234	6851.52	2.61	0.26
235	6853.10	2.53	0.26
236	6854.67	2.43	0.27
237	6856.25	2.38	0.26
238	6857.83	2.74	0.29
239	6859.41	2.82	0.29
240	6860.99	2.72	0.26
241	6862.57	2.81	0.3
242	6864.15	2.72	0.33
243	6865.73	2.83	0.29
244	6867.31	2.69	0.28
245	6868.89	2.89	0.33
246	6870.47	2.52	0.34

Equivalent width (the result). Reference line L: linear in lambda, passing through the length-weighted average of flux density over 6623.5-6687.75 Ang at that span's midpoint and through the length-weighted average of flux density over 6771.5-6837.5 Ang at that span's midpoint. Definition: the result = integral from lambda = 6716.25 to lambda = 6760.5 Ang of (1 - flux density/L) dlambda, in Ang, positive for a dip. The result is 2.0 Ang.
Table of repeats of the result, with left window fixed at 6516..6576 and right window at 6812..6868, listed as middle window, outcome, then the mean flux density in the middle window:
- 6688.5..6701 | 0.1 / 2.49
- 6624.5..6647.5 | -1.0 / 2.63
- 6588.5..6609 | -2.3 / 2.8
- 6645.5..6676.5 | 0.9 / 2.45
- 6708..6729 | 1.5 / 2.34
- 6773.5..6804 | 0.6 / 2.47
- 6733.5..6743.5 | 0.4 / 2.41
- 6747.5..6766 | 0.1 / 2.5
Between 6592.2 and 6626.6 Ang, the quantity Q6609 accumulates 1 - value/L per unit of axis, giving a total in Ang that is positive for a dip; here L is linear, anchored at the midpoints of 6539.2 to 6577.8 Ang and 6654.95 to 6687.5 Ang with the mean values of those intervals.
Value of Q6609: -3.6 Ang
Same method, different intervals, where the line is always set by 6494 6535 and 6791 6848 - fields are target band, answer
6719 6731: 1.0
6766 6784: 0.3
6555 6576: 2.7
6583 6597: -1.4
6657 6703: 0.7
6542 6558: 0.4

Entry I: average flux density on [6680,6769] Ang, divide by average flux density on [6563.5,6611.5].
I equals 0.97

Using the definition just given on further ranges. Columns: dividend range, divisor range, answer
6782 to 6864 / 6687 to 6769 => 1.02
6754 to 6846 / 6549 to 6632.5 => 0.98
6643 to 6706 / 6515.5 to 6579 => 1.00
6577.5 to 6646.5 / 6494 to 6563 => 1.03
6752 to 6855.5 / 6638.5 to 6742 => 1.01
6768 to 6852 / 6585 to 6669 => 0.95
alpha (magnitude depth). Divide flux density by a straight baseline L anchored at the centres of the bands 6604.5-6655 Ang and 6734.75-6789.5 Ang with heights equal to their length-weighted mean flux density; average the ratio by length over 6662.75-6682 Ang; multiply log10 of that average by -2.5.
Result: 0.03 mag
